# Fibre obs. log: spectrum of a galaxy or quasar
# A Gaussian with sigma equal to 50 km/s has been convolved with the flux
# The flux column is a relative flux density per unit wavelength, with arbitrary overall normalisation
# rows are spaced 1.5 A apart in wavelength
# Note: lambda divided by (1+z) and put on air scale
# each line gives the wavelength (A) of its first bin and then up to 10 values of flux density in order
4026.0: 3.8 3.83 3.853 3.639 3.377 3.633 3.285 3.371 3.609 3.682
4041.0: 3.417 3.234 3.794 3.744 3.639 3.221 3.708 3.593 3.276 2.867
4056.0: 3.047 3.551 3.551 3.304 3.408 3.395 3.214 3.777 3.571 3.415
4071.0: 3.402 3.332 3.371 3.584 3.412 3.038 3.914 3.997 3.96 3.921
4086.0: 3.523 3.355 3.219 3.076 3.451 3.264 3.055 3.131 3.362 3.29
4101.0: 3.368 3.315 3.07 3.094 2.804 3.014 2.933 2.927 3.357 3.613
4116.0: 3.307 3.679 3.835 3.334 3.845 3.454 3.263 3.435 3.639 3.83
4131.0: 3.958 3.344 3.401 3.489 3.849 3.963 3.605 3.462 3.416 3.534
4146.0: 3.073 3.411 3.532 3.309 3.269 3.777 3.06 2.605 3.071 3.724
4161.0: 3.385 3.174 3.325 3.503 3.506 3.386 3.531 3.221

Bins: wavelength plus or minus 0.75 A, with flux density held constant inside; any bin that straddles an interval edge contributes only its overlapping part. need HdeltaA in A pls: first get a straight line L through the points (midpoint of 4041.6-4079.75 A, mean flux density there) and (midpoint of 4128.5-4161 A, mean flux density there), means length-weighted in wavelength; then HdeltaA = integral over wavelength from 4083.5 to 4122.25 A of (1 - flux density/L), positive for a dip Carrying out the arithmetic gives 1.5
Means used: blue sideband 3.42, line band 3.31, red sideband 3.46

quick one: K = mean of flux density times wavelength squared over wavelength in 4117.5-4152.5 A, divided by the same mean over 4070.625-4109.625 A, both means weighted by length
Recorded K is 1.08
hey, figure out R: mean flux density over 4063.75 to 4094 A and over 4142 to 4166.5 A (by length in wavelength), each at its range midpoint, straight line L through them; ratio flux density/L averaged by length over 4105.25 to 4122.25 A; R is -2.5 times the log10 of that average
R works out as 0.04 mag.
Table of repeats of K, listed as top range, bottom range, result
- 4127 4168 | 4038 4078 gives 1.05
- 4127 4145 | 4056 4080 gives 1.09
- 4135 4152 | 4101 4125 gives 1.07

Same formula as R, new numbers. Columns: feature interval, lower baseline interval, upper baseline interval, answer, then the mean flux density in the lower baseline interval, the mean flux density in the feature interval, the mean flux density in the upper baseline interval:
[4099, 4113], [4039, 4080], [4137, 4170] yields 0.11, 3.44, 3.1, 3.4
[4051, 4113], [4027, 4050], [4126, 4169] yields 0.05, 3.56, 3.34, 3.45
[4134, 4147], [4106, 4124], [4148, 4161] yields -0.07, 3.34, 3.54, 3.3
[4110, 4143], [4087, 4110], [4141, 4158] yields -0.09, 3.18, 3.53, 3.3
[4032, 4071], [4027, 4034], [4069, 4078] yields 0.03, 3.66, 3.45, 3.41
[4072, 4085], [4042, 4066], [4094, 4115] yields -0.10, 3.41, 3.61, 3.16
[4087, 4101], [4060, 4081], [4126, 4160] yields 0.07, 3.45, 3.25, 3.47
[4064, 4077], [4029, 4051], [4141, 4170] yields 0.01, 3.54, 3.45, 3.35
